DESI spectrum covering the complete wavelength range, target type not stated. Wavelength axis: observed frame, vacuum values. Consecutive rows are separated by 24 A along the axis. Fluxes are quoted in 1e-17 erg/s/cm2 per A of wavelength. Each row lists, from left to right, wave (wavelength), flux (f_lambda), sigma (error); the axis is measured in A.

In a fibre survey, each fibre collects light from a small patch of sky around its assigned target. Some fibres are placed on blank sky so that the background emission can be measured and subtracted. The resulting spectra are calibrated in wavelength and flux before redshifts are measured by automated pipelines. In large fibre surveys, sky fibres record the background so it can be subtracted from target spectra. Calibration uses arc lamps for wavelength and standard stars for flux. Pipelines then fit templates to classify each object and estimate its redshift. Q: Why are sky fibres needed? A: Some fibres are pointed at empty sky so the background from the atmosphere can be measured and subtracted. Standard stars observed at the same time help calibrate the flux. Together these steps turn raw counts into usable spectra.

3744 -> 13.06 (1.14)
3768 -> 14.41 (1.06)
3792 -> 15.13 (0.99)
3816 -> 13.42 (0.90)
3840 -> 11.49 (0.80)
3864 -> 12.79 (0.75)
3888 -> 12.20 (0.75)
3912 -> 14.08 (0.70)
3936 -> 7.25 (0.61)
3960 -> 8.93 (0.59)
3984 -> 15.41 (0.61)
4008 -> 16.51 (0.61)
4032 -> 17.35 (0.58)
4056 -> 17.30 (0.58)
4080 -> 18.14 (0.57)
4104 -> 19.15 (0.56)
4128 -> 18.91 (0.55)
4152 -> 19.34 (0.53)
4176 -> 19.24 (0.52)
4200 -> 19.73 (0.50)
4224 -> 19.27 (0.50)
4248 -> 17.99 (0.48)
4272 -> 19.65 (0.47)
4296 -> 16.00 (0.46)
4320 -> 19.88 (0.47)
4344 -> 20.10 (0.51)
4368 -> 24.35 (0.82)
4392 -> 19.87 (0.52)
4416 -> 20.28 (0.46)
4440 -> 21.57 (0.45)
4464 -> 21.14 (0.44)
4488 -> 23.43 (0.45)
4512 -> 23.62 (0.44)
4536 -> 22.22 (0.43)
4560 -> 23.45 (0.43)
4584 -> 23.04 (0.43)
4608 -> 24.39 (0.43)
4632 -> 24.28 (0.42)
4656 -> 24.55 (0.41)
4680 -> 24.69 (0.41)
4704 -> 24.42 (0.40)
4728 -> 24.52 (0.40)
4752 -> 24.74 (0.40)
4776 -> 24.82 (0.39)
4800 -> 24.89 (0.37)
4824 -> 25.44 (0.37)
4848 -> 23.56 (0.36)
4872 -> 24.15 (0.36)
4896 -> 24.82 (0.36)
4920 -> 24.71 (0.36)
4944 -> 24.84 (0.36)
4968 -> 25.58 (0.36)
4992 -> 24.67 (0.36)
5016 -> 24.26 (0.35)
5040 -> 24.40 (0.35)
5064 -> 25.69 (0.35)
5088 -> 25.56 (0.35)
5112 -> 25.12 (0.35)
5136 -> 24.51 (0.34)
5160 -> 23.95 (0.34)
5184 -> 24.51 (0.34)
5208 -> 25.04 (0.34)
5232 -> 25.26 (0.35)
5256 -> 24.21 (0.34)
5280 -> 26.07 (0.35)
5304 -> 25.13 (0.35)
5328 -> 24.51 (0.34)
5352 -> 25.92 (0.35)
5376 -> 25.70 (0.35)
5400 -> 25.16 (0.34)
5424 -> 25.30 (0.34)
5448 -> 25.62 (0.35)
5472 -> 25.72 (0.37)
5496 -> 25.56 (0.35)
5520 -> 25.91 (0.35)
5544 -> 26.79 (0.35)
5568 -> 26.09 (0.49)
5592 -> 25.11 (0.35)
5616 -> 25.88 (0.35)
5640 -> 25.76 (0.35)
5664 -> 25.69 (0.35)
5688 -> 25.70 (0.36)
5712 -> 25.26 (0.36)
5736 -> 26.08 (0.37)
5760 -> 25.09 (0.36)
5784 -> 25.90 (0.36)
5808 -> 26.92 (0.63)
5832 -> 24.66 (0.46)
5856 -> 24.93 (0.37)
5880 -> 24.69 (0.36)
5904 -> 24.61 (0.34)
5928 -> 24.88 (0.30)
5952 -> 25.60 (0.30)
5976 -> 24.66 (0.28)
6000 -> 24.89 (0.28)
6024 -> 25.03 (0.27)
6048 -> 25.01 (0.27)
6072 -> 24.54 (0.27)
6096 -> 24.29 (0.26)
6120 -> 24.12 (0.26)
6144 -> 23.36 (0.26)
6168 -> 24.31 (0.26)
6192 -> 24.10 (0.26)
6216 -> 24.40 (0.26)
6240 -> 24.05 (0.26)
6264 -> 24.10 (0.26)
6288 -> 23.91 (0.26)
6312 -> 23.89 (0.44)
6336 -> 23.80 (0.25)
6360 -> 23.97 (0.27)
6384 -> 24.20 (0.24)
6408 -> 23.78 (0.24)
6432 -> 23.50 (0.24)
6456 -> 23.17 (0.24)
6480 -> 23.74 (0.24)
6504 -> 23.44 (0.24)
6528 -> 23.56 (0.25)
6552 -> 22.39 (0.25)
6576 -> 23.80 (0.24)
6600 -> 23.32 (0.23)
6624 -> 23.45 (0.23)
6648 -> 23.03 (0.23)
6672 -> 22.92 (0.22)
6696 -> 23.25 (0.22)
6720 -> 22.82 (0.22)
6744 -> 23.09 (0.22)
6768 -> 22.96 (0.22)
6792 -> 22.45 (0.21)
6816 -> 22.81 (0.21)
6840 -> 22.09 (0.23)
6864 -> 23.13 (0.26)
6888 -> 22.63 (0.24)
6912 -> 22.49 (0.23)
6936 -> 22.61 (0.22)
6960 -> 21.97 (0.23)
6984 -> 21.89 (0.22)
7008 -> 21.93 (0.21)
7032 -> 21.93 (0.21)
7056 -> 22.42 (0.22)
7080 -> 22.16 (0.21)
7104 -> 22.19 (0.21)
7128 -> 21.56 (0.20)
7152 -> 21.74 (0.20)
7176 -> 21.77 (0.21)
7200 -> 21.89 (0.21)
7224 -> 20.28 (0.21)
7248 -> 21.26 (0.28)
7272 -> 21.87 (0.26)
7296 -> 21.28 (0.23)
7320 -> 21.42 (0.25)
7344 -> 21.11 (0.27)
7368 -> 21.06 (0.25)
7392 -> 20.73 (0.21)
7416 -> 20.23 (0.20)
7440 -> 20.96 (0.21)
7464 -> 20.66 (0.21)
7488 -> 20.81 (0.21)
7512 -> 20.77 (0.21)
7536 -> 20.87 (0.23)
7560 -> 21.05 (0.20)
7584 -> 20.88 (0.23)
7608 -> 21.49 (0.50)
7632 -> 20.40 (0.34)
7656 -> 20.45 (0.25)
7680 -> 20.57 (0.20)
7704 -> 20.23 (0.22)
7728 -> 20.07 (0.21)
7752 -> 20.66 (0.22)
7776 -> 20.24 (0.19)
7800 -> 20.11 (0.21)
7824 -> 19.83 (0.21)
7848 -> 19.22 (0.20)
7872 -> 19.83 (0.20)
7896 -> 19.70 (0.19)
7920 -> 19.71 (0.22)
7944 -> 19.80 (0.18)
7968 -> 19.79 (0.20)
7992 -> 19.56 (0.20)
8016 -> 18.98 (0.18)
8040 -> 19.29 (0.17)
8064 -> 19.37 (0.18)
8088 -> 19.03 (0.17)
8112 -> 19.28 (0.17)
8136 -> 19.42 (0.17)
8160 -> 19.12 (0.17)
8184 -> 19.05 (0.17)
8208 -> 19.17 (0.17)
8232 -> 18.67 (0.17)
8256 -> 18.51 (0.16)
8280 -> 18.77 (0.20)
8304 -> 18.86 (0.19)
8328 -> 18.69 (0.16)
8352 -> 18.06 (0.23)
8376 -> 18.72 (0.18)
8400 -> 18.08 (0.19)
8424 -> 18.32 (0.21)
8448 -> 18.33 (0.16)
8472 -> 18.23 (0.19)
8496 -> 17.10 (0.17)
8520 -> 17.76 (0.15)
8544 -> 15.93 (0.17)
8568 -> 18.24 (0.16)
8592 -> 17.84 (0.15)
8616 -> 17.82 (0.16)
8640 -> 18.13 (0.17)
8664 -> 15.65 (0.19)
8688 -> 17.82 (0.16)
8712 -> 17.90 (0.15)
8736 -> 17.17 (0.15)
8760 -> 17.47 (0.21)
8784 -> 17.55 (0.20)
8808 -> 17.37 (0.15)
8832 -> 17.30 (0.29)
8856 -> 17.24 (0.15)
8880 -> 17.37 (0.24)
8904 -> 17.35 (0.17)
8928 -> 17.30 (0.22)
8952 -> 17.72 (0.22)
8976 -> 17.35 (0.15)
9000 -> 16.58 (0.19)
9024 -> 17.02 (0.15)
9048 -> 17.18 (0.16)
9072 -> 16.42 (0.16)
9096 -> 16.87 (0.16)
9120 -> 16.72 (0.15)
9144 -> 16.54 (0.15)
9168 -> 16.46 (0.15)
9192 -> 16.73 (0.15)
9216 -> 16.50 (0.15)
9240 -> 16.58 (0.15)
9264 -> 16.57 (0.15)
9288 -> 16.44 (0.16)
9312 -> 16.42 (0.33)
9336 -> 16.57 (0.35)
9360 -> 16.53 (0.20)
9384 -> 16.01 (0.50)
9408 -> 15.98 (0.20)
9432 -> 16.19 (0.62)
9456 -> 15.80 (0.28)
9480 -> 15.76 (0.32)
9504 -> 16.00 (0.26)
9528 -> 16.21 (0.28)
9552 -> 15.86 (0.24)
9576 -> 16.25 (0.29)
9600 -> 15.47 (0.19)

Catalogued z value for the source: 0.00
